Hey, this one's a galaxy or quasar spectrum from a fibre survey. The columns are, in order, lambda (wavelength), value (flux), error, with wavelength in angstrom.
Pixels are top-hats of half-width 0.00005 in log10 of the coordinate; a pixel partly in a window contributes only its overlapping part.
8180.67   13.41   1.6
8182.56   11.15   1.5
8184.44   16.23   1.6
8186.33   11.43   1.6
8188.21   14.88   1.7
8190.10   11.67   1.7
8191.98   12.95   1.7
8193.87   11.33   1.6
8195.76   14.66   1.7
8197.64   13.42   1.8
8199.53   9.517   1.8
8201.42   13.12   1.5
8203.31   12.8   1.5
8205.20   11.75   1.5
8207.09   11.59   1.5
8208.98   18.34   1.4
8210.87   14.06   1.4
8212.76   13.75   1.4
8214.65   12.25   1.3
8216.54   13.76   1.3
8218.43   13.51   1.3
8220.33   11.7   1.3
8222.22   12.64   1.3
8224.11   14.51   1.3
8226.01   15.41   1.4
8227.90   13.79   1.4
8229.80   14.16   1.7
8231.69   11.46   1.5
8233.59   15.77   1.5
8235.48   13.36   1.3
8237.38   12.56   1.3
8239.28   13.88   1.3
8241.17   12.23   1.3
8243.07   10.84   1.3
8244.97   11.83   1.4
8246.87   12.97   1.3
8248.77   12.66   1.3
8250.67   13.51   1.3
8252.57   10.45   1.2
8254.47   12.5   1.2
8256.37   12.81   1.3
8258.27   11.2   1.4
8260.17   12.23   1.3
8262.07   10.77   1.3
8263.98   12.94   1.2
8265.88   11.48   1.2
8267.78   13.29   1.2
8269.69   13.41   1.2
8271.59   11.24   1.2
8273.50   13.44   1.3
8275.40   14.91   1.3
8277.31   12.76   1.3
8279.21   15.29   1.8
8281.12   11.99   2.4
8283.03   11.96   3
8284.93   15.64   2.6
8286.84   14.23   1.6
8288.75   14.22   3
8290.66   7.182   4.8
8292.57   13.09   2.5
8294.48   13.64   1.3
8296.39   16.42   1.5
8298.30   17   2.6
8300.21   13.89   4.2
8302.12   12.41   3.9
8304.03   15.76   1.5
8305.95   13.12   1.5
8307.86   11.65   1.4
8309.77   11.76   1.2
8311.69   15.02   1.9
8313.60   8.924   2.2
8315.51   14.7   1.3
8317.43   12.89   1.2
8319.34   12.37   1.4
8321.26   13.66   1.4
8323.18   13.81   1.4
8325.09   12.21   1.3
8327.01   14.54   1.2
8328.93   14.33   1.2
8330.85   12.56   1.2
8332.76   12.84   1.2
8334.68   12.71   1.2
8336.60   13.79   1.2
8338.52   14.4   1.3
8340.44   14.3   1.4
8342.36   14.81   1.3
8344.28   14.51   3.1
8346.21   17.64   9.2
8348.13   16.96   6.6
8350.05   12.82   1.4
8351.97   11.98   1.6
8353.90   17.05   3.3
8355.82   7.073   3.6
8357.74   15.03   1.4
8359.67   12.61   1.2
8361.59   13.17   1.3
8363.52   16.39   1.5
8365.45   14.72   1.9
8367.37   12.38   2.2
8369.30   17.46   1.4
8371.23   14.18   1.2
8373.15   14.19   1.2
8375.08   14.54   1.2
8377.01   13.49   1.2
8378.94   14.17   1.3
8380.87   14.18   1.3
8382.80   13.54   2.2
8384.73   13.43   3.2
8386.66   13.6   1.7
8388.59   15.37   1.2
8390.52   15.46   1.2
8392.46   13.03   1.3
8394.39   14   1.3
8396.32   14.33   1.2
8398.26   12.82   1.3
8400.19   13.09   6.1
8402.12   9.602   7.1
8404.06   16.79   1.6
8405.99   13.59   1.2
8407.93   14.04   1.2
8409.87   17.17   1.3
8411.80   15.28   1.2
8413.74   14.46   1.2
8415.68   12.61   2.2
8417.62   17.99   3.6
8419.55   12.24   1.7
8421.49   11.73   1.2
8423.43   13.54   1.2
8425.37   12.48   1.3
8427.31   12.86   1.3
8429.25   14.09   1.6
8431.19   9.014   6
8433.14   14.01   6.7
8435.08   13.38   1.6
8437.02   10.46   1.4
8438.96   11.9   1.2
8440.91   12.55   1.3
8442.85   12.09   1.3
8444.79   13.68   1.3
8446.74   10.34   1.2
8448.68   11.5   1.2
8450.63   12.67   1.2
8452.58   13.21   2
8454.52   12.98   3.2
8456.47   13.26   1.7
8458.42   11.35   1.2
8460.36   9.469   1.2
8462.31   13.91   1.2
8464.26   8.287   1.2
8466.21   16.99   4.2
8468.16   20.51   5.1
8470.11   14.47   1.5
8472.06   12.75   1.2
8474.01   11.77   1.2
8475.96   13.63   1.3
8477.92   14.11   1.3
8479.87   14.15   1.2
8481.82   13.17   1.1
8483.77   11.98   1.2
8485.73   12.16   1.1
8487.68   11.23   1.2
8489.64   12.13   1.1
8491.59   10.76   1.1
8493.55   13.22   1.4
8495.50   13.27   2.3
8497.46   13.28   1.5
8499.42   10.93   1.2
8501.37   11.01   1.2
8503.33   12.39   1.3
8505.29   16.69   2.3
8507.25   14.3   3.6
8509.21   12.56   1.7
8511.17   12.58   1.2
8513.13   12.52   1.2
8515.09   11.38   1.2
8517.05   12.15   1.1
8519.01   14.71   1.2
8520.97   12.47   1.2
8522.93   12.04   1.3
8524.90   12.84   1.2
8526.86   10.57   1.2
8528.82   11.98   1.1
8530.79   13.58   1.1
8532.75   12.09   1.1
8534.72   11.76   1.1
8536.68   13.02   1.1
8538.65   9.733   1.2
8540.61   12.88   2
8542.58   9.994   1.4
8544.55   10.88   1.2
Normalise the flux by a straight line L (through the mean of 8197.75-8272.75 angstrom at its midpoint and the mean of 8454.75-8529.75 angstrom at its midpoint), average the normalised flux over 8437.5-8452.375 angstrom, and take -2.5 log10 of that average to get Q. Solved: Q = 0.06 mag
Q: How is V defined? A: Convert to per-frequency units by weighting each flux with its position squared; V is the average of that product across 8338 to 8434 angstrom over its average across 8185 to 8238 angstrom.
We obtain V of 1.1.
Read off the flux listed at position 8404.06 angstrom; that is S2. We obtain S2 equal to 16.79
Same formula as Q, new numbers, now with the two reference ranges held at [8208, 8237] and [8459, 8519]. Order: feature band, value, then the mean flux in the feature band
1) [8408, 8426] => -0.08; 14.2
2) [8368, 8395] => -0.08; 14.3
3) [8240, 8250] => 0.13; 12.2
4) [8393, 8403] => 0.04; 12.8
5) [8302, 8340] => 0.03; 13.2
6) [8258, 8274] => 0.12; 12.2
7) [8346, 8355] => -0.12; 15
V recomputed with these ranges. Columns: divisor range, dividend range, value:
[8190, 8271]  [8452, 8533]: 1.06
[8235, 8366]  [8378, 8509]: 1.03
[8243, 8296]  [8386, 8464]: 1.07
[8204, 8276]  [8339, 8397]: 1.13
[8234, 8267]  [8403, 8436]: 1.17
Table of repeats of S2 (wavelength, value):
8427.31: 12.86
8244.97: 11.83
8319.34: 12.37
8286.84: 14.23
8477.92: 14.11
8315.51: 14.7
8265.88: 11.48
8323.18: 13.81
